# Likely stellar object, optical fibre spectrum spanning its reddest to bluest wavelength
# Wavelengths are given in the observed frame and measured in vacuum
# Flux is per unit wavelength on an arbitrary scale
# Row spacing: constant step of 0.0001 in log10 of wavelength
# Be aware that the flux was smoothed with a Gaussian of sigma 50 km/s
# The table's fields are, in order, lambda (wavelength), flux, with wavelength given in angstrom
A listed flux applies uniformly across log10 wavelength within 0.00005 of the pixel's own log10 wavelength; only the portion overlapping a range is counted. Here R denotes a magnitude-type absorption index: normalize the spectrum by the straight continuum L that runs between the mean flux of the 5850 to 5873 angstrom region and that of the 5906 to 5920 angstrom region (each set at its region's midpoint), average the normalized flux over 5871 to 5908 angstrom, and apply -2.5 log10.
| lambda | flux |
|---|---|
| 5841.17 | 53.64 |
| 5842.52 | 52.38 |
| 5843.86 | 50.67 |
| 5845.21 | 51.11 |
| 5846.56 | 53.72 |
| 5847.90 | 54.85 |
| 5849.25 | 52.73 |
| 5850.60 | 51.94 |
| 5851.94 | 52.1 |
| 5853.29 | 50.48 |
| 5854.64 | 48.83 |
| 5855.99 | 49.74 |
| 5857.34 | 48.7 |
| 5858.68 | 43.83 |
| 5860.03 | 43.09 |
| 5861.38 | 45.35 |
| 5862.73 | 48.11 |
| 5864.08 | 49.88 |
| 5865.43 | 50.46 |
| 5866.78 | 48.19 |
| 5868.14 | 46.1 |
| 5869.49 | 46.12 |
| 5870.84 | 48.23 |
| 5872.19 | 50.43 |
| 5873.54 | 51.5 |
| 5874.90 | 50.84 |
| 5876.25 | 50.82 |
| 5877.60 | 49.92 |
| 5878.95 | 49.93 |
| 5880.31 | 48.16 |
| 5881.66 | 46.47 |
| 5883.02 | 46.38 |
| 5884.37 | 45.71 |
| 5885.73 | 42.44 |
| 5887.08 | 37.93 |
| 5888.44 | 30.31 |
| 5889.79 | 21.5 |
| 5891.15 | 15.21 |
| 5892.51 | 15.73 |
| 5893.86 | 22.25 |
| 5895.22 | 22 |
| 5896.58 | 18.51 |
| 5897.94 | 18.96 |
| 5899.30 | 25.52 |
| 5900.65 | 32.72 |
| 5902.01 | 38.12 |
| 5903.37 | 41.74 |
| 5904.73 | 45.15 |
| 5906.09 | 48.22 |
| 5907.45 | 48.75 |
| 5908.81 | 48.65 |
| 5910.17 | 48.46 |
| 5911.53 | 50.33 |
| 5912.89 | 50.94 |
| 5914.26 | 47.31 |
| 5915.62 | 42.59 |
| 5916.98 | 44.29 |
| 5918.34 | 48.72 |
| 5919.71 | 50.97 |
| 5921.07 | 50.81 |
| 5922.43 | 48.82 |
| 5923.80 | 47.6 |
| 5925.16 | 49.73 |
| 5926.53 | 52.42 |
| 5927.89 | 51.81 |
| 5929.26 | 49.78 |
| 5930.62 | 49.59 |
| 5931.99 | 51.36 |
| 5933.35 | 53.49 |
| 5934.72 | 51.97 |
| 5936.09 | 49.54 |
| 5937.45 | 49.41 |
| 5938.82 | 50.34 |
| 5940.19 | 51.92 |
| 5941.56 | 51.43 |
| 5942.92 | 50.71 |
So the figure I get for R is 0.27 mag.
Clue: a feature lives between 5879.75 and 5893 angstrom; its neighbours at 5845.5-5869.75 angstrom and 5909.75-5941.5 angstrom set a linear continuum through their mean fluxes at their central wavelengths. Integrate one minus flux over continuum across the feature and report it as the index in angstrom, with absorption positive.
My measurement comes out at 3.8 angstrom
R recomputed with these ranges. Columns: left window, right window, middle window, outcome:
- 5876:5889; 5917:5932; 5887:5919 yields 0.30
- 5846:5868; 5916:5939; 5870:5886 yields 0.02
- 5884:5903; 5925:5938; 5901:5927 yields -0.19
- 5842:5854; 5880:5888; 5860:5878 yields -0.03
